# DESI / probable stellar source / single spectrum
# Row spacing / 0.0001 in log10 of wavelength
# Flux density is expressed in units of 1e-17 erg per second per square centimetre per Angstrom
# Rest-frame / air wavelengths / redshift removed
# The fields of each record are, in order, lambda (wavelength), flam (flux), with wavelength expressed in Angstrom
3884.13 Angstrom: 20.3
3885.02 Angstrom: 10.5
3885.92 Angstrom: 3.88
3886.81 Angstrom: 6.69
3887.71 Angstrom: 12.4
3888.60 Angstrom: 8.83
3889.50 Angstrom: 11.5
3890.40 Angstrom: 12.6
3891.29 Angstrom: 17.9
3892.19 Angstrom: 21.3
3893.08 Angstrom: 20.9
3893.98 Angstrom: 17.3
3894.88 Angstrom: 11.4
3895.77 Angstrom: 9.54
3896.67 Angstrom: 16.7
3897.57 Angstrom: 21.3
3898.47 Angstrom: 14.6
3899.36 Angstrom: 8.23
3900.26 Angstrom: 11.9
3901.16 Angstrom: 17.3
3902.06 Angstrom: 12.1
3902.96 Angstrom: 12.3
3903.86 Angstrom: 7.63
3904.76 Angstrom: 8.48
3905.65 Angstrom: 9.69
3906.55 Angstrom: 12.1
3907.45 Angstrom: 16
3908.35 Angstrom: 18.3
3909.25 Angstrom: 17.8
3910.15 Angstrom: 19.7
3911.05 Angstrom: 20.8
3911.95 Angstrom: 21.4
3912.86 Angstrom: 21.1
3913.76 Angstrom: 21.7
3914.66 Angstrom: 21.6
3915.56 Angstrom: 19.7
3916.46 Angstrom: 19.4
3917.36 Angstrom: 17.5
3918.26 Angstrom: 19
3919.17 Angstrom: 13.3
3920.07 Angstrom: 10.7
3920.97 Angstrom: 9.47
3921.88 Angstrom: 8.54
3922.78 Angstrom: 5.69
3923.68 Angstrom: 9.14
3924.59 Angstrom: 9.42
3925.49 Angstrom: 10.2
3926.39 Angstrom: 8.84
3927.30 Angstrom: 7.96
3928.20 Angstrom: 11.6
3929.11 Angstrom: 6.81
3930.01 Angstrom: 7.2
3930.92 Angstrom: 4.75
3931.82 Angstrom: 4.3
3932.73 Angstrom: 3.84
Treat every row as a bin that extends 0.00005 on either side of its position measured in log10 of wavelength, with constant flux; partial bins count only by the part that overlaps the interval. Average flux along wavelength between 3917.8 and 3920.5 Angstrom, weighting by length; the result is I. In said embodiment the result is 14.4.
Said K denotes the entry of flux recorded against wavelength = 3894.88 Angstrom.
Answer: 11.4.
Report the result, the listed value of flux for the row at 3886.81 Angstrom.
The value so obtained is 6.69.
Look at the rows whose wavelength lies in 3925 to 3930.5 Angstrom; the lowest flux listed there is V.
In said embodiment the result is 6.81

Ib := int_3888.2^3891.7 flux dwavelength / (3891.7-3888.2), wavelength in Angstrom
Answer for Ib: 12.7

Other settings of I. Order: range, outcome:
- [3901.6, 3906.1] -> 10.1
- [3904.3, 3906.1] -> 9.12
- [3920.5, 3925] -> 8.45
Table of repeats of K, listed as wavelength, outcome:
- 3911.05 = 20.8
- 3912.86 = 21.1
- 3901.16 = 17.3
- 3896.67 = 16.7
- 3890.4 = 12.6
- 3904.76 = 8.48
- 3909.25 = 17.8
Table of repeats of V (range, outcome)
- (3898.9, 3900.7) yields 8.23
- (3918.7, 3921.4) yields 9.47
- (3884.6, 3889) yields 3.88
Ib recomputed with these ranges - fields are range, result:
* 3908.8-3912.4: 19.9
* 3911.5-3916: 21.1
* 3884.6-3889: 8.44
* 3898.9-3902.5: 12.4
